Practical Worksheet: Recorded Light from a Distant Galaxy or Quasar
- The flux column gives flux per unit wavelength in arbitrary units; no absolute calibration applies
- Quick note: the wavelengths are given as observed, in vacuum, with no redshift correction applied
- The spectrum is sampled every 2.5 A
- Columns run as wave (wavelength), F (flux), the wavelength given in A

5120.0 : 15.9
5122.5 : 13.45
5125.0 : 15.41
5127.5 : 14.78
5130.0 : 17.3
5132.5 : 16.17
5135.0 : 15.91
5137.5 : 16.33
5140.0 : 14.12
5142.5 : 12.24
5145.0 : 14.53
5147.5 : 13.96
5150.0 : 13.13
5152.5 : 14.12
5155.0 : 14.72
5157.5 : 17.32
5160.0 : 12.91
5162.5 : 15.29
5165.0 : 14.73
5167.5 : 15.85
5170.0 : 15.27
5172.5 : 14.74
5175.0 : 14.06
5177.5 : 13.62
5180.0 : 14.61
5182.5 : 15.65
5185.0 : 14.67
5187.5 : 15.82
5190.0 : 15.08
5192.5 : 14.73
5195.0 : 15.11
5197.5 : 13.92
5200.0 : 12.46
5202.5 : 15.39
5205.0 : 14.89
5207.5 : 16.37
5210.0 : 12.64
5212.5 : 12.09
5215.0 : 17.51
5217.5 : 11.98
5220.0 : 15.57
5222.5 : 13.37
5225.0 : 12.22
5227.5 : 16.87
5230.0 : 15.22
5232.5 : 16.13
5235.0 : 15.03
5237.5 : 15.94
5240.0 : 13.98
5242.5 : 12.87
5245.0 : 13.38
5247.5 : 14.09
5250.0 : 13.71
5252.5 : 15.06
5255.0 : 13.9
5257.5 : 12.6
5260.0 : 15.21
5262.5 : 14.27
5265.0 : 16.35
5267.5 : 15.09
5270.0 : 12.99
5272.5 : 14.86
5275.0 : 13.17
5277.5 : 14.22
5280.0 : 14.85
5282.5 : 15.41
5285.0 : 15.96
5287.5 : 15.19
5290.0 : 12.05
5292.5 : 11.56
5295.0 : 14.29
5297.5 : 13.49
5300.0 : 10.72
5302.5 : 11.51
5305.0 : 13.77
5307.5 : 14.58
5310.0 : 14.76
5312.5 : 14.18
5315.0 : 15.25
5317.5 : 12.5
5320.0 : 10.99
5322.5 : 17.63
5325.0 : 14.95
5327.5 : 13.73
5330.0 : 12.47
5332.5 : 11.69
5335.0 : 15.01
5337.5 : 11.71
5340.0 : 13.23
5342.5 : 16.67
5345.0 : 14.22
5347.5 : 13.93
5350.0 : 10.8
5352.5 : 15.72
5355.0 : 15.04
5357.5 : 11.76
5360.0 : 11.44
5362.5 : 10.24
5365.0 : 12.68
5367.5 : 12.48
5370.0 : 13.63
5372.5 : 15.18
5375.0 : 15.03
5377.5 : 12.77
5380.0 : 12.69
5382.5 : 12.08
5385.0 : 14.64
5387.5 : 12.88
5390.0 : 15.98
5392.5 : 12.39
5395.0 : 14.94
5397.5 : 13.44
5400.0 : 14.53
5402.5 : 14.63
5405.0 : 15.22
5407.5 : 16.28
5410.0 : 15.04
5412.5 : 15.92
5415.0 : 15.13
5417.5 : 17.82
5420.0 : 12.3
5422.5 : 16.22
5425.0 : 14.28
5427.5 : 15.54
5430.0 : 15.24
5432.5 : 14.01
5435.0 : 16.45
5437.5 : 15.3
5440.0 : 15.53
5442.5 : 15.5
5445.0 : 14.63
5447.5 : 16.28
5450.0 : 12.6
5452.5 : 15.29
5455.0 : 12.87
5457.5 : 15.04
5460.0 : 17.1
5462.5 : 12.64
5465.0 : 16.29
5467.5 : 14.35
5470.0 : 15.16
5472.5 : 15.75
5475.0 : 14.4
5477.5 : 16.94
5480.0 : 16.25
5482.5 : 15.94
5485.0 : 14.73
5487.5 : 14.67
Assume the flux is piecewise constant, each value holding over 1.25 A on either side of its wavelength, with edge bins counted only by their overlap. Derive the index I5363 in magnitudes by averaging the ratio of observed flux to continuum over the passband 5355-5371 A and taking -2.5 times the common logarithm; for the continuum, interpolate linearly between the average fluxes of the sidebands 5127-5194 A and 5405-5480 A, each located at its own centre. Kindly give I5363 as 0.23 mag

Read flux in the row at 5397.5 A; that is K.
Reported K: 13.44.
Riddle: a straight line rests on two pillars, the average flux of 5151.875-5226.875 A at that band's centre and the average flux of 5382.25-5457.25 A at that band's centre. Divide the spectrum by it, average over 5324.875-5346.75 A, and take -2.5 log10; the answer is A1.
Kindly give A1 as 0.08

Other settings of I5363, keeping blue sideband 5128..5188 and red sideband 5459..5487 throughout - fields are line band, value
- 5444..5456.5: 0.073 mag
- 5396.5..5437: 0.010 mag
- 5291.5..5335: 0.125 mag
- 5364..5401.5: 0.115 mag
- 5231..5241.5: -0.016 mag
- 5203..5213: 0.052 mag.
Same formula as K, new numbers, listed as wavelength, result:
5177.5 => 13.62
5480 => 16.25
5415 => 15.13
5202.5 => 15.39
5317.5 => 12.5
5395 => 14.94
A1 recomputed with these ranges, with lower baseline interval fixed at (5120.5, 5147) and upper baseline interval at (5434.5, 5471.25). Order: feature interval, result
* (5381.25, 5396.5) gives 0.088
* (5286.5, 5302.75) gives 0.179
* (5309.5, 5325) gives 0.055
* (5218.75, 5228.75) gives 0.037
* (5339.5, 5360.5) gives 0.094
